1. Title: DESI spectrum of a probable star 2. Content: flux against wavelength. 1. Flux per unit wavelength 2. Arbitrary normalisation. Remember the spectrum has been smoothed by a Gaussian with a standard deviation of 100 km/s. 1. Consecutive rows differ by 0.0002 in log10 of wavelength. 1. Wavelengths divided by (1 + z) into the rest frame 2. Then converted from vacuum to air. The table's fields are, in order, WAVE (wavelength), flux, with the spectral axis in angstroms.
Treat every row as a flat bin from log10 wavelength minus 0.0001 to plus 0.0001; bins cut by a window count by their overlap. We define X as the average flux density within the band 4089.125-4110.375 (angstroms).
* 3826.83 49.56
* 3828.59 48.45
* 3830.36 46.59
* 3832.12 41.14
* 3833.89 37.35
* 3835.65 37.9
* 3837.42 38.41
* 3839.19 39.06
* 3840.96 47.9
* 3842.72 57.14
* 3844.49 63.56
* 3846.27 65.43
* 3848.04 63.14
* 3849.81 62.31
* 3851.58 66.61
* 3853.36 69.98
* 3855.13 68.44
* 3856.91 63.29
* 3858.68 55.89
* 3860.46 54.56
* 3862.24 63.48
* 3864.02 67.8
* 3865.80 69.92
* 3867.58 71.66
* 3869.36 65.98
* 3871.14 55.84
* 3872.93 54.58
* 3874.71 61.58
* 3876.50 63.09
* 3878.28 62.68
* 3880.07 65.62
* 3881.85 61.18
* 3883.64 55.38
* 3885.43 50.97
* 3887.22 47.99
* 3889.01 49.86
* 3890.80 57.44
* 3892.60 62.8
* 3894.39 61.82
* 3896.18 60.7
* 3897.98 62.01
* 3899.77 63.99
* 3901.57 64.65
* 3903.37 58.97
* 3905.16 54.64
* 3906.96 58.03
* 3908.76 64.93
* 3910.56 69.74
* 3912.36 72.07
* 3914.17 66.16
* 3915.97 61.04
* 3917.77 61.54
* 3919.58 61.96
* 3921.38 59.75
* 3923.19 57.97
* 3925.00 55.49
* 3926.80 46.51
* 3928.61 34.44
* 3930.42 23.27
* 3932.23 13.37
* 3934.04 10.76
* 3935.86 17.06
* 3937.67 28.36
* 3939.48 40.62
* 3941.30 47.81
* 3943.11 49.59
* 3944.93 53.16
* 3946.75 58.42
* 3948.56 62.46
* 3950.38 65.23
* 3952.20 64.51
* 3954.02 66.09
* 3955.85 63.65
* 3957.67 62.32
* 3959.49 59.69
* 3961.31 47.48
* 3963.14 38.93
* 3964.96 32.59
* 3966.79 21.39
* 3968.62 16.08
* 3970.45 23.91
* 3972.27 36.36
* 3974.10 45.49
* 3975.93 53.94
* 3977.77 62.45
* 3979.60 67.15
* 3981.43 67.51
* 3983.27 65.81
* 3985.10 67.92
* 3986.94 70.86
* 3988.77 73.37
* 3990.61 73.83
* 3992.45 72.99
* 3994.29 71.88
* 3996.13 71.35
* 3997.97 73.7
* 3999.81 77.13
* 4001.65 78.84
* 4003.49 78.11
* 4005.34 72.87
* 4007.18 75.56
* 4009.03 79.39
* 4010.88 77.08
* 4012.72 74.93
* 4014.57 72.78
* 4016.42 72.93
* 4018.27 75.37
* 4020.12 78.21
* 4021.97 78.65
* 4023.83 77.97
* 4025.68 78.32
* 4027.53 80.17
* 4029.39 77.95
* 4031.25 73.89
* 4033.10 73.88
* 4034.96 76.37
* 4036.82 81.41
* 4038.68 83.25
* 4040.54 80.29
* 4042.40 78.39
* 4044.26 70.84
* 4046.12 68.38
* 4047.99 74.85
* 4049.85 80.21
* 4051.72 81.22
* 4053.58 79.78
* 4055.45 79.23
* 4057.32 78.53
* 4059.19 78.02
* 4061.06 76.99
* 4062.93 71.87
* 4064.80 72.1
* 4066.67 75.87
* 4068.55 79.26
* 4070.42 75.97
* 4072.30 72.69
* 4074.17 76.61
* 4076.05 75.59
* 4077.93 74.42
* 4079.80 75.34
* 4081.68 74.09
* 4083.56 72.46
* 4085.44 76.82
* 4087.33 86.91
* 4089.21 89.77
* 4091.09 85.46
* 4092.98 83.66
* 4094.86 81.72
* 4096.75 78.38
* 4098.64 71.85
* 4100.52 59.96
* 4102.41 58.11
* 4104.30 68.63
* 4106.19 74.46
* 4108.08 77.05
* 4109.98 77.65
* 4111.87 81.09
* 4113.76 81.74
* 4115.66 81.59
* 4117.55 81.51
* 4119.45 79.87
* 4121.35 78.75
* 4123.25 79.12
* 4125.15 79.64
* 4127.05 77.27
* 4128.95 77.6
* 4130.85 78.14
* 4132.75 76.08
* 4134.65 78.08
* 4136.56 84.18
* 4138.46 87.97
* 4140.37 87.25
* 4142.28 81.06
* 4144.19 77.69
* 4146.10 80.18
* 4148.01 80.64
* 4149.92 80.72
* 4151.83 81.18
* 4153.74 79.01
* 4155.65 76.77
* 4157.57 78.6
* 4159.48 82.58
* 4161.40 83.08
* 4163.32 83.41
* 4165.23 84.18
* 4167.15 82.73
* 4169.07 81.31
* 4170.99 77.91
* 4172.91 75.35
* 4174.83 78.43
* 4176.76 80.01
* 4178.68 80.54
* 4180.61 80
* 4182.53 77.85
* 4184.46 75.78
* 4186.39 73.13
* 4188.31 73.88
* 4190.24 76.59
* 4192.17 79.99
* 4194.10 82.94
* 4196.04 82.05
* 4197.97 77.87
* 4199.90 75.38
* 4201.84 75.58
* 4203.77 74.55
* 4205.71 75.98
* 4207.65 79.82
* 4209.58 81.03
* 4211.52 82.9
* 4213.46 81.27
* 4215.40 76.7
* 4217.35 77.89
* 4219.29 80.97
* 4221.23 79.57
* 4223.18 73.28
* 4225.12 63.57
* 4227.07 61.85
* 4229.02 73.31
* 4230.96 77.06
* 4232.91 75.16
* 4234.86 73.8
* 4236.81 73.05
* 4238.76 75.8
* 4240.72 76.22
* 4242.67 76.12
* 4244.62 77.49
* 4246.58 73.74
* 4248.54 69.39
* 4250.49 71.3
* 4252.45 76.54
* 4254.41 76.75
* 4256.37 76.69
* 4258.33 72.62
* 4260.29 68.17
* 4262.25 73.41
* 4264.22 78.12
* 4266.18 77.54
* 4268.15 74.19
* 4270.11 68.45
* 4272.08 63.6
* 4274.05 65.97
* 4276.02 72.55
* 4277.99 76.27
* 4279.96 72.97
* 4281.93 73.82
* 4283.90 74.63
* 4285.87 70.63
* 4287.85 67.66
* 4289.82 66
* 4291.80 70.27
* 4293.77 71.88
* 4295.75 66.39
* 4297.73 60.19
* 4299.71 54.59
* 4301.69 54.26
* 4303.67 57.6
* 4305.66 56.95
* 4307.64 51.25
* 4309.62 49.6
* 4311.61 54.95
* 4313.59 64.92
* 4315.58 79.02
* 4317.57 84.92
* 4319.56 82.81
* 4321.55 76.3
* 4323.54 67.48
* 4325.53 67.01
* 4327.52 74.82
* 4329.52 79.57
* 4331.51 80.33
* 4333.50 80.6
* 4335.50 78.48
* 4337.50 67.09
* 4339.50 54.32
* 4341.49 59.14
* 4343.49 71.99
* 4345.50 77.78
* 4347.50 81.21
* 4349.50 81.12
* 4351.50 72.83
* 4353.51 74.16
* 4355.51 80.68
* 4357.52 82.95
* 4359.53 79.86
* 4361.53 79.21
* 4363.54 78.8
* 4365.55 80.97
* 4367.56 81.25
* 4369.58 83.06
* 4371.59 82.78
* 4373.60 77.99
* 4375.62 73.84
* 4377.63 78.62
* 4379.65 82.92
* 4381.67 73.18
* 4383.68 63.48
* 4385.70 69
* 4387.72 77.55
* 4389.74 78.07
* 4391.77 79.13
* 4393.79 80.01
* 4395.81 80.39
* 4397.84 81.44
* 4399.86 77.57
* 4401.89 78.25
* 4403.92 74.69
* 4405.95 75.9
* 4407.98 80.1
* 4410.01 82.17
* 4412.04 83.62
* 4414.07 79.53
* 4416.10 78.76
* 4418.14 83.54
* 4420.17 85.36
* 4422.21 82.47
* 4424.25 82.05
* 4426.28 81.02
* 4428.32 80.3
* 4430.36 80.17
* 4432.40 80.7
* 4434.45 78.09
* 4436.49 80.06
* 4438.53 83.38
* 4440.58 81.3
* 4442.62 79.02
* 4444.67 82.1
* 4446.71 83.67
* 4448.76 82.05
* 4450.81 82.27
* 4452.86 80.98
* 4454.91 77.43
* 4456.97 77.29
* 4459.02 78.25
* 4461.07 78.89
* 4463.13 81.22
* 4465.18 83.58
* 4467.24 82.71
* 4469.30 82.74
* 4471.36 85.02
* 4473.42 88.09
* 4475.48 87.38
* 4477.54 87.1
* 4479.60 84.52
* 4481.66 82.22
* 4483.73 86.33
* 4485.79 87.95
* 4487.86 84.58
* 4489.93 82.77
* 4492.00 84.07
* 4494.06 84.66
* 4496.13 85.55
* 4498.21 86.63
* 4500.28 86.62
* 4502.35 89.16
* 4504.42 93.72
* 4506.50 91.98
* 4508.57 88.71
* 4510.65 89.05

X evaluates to 74.9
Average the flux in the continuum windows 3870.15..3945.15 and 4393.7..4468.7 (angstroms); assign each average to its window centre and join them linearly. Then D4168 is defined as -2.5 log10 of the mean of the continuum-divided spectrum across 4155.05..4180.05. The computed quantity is -0.203 mag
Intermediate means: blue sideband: 53.1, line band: 80.4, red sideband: 80.6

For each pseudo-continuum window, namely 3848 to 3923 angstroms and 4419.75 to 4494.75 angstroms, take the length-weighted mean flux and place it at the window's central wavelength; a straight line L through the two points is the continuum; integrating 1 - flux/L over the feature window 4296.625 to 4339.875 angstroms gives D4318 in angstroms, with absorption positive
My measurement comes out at 5.6 angstroms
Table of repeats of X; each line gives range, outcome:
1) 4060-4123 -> 76.6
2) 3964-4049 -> 68.2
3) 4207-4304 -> 72.3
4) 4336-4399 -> 76.3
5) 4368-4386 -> 76.5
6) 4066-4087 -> 75.7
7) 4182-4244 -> 76.3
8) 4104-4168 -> 80.1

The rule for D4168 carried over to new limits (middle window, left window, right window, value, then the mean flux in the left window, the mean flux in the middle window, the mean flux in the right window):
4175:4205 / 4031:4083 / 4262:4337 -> -0.07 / 76.4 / 77.7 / 69.4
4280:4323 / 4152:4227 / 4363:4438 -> 0.19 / 78.3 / 66.3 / 79.1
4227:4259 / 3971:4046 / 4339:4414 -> 0.02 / 72.2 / 74.3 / 77.2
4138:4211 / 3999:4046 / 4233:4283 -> -0.07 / 76.8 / 79.5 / 73.4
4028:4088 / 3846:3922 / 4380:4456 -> -0.14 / 61.8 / 76.6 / 79.5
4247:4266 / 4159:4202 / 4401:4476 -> 0.08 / 79.2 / 73.8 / 81.2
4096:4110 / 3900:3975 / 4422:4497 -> -0.18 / 48.8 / 70.2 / 82.5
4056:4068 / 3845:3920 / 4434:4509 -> -0.11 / 61.9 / 75.8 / 83.9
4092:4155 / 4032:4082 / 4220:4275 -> -0.04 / 76.5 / 78.2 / 73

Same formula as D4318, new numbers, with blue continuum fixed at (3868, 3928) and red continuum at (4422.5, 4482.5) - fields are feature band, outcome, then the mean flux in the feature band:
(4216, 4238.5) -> -0.2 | 73.7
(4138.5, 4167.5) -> -4.7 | 81.4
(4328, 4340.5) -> 0.6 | 73.5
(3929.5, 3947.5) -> 8.0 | 34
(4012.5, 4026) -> -2.4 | 76.1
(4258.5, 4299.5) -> 2.5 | 70.4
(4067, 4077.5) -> -1.4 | 75.9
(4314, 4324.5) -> -0.1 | 77.4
